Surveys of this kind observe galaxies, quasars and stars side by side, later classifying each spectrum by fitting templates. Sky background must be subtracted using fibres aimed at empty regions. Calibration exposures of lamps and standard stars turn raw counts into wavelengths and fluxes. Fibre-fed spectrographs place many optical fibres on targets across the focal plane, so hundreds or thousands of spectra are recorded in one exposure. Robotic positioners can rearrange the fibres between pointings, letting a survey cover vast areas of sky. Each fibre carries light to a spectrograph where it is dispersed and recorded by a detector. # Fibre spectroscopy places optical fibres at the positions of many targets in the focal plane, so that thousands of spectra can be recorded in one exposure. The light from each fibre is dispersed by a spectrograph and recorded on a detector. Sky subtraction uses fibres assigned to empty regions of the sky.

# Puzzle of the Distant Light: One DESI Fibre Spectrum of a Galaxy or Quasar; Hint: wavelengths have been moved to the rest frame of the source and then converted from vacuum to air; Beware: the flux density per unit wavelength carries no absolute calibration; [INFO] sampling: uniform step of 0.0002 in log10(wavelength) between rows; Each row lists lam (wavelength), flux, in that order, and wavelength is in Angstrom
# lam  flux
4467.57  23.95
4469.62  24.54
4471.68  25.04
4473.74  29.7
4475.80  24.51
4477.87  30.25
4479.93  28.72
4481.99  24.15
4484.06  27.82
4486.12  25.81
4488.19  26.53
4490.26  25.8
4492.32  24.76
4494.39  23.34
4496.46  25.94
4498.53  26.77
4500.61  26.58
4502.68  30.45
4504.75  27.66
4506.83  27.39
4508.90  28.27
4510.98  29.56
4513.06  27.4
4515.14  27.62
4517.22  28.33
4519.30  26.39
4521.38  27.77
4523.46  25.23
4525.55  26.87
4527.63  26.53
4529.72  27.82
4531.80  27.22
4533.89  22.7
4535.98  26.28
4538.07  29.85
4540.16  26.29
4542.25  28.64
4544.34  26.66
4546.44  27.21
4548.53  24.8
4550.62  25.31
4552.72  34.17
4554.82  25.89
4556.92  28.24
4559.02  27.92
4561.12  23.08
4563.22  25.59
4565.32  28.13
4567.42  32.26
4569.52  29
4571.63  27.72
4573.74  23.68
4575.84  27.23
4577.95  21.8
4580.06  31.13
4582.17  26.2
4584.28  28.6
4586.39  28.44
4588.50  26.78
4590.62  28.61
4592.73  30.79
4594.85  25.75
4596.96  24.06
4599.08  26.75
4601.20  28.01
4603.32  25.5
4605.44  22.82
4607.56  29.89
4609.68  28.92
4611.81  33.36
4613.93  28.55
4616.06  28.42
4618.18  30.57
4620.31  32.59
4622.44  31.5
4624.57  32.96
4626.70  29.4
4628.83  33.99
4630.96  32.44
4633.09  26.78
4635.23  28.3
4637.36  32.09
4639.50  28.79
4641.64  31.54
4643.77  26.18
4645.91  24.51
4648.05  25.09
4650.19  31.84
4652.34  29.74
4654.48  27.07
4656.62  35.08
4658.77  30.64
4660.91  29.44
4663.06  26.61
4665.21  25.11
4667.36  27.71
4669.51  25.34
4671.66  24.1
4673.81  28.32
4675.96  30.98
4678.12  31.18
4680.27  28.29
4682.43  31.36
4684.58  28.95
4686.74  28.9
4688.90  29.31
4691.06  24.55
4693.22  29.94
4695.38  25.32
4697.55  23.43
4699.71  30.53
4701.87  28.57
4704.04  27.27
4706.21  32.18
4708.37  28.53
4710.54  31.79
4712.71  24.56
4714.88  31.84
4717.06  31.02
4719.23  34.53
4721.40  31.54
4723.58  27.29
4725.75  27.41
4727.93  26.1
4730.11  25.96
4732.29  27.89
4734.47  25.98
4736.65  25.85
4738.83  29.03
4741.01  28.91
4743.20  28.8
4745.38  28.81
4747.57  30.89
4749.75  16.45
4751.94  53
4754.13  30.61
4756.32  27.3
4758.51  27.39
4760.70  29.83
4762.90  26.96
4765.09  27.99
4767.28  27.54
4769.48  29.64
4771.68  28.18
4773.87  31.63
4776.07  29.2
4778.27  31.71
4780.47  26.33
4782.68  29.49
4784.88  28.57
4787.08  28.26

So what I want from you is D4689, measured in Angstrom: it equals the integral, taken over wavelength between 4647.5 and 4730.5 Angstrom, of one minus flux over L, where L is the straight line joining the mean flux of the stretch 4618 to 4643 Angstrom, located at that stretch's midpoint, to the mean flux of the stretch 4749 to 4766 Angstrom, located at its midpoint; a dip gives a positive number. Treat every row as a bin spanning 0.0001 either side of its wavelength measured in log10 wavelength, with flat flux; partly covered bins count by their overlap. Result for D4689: 5.1 Angstrom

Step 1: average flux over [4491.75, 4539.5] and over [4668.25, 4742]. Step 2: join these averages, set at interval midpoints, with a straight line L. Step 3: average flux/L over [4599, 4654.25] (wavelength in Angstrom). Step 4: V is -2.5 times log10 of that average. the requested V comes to -0.05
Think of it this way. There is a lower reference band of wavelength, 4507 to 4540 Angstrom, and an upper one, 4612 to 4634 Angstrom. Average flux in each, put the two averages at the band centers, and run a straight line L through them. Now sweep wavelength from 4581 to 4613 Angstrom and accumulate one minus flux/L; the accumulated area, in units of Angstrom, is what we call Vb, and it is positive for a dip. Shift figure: 2.41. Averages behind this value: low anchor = 27.2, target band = 27.7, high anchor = 30.9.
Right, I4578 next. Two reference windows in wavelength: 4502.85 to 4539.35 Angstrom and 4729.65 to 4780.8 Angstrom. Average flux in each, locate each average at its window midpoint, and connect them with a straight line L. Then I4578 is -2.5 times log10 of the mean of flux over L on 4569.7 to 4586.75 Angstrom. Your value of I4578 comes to 0.03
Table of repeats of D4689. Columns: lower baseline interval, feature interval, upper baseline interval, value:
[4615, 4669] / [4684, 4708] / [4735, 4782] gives 1.08 Angstrom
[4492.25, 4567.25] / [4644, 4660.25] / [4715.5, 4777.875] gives -0.41 Angstrom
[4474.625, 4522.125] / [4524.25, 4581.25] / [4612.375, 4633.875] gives 3.16 Angstrom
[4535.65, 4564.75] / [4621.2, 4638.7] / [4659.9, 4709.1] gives -2.02 Angstrom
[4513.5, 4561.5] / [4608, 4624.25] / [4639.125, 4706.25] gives -1.67 Angstrom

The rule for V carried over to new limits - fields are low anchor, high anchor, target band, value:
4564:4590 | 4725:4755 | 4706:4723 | -0.07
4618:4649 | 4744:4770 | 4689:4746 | 0.05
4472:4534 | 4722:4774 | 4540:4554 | -0.01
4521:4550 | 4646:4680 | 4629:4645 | -0.06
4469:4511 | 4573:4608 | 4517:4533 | 0.00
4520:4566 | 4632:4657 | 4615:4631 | -0.11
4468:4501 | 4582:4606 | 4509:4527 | -0.04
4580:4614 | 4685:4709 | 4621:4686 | -0.05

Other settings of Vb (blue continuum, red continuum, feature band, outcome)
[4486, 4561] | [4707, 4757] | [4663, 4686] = 0.5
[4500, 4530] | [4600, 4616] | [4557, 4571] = 0.1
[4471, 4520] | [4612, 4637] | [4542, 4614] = 4.7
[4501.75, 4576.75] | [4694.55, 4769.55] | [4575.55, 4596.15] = 0.2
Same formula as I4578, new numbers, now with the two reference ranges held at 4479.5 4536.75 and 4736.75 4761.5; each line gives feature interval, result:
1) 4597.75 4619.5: -0.007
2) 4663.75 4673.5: 0.121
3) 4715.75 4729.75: 0.004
